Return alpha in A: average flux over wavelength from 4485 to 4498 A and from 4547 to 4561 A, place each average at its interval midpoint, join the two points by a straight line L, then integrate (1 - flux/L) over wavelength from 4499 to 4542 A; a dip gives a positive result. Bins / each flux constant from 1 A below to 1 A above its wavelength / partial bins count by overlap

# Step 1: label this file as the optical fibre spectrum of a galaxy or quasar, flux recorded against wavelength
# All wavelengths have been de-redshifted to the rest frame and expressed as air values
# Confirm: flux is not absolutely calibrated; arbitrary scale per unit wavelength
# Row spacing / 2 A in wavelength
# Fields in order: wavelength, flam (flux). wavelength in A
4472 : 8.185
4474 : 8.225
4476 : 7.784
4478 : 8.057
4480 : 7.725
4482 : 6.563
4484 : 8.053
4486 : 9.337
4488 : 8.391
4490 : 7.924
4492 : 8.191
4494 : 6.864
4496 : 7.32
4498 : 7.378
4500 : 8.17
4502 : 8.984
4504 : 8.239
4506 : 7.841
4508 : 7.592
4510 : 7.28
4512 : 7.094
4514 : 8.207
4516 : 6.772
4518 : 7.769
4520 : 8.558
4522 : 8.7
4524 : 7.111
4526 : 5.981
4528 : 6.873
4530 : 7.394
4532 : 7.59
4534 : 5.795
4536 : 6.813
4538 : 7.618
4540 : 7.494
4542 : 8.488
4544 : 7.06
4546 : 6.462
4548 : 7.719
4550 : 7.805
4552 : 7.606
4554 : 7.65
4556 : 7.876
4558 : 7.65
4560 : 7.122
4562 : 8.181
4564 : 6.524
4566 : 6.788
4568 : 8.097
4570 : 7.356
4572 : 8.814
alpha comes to 1.5 A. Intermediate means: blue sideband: 7.96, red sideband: 7.63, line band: 7.54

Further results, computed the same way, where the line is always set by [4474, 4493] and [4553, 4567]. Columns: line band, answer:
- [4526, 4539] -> 1.2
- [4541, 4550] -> 0.0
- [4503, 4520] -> 0.3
